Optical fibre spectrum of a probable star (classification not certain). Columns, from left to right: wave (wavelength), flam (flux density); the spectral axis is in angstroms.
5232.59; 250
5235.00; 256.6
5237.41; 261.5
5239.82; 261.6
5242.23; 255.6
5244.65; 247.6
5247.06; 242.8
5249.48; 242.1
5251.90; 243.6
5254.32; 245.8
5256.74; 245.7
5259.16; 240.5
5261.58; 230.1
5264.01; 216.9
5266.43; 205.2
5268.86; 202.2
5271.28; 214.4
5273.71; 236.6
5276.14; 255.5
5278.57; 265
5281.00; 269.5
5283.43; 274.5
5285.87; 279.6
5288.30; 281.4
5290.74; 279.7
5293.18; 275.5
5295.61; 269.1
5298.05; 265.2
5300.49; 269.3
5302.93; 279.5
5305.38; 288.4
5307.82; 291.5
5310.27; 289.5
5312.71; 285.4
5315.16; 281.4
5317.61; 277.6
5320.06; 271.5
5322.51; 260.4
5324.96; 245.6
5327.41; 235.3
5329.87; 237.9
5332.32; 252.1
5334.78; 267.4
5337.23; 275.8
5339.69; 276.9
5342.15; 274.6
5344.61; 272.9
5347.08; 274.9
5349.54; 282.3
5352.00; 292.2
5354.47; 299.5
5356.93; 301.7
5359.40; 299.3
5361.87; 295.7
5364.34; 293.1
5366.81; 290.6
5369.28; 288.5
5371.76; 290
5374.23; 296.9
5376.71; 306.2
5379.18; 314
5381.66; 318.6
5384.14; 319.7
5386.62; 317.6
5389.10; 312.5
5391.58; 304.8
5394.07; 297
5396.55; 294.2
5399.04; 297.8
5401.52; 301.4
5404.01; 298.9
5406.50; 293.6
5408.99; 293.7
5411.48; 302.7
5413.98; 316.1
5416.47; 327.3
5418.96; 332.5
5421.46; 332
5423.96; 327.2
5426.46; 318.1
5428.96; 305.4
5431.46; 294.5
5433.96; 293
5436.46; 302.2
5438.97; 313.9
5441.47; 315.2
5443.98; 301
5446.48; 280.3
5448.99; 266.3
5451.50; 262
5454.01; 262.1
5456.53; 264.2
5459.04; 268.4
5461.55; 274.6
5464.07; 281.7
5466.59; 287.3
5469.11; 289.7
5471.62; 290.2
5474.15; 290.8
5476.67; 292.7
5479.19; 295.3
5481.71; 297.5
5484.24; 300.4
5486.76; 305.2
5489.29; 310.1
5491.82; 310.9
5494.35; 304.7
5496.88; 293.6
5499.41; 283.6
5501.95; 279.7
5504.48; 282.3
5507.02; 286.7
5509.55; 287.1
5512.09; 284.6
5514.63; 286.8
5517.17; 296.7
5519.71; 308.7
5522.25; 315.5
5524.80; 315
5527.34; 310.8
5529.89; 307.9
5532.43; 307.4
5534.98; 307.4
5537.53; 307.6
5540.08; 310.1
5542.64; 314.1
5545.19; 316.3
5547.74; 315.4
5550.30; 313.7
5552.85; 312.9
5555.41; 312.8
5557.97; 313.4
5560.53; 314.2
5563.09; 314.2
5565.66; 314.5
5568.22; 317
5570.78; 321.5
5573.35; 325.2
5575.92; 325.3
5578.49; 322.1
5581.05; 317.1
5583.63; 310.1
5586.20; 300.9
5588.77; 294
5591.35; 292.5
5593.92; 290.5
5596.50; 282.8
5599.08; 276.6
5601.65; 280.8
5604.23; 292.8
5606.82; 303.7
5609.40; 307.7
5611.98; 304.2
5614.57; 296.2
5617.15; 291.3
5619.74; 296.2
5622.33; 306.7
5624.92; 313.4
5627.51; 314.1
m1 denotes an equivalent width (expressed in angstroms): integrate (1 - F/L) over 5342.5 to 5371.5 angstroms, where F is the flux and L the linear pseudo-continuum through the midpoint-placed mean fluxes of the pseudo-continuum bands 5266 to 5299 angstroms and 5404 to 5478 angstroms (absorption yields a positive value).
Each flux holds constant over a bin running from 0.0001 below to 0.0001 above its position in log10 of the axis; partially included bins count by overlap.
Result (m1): -1.54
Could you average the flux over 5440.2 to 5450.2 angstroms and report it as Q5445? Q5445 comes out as 291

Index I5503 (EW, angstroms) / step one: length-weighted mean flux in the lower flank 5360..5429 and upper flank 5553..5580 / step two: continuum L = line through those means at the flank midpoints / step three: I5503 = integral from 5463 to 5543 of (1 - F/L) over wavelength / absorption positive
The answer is 4.0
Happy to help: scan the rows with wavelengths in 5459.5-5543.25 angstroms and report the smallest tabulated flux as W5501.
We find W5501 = 274.6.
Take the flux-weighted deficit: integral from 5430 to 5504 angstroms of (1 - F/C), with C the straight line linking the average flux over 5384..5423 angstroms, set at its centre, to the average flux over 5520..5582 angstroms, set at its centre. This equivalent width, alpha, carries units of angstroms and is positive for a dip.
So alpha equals 5.0 angstroms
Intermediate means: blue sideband 309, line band 290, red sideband 315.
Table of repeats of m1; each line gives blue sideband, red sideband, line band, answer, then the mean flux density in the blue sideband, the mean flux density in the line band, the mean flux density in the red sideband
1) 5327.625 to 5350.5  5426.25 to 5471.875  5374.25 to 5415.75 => -4.3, 267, 306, 287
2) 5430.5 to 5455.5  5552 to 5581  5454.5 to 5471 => 0.9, 289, 277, 318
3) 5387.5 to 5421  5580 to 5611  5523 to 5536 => -0.5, 306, 310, 296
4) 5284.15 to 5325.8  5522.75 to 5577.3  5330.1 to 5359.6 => 0.4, 276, 279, 314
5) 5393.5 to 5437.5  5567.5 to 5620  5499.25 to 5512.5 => 0.9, 307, 284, 302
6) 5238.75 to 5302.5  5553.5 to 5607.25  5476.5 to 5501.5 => -0.8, 251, 299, 306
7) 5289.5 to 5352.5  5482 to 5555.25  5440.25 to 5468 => 1.3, 272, 278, 303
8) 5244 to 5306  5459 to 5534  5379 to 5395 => -2.2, 252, 312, 295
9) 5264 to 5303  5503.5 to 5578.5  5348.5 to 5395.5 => -4.6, 256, 301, 309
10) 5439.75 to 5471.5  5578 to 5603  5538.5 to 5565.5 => -2.0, 280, 314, 296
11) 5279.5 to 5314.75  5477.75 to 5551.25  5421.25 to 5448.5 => -1.1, 278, 305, 302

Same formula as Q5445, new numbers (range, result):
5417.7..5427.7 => 327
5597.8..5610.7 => 293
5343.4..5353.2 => 281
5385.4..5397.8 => 305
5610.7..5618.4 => 297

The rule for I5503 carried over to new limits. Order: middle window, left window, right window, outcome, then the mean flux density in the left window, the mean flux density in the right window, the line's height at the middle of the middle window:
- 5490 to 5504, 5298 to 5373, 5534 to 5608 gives 0.2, 278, 308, 298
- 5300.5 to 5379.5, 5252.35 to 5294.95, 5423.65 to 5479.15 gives -5.0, 248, 290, 264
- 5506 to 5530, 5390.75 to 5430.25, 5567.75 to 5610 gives 0.4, 309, 303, 305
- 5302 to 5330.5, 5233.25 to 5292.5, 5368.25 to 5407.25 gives 0.1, 248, 303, 272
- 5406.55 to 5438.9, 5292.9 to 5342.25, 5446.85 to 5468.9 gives -4.8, 270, 272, 271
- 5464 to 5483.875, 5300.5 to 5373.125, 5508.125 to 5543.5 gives 0.4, 278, 304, 297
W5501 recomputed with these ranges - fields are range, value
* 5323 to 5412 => 235.3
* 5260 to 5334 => 202.2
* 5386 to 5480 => 262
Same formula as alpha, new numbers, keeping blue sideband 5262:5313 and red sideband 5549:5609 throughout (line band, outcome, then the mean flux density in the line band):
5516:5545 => -1.04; 310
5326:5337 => 0.70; 251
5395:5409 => -0.91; 297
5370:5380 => -0.95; 301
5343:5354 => -0.46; 282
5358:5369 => -0.87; 294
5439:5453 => -0.08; 287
